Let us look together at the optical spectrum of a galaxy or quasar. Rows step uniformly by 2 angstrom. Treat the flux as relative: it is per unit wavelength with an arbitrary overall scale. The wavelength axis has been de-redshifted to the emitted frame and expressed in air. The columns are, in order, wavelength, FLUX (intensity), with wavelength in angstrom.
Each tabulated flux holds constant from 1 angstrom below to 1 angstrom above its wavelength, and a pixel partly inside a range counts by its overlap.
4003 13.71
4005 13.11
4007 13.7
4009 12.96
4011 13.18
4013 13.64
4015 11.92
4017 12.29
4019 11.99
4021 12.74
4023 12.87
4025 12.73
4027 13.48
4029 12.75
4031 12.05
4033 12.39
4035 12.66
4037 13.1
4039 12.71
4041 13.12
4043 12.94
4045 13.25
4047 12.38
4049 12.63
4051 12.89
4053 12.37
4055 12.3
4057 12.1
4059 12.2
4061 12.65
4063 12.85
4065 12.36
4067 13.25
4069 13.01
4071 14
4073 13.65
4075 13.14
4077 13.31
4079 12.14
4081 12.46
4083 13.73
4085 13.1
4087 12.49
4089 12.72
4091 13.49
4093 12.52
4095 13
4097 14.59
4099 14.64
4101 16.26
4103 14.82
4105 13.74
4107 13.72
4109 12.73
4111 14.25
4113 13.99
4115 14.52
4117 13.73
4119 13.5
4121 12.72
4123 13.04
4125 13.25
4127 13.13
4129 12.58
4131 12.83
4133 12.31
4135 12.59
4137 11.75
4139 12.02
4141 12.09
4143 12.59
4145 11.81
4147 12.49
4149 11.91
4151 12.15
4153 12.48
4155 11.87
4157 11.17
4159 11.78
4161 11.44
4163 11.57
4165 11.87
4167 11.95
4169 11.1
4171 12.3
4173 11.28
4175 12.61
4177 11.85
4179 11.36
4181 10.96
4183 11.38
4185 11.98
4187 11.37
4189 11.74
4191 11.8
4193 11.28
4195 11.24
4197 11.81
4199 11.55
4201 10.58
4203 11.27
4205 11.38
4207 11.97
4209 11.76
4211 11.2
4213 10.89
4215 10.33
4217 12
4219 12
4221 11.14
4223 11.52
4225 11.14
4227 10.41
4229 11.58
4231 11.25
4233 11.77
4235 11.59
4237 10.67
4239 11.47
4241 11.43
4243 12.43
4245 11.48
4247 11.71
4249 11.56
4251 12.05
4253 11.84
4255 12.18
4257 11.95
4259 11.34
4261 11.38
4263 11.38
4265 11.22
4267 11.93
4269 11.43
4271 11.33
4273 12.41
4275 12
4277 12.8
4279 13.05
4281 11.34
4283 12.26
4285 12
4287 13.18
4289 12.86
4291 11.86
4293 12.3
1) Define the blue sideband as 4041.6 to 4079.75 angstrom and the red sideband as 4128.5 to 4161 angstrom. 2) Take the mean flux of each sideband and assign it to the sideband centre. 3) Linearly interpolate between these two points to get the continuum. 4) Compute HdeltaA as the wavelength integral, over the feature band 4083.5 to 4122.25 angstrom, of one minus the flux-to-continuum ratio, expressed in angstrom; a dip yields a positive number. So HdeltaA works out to -3.9 angstrom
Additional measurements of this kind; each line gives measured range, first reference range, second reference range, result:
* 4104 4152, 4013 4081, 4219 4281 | -2.28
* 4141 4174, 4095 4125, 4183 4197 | 1.77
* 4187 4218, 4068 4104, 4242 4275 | 2.32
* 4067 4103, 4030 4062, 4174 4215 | -3.37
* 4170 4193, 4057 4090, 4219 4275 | 0.75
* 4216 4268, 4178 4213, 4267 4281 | 1.18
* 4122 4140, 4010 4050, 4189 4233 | -0.96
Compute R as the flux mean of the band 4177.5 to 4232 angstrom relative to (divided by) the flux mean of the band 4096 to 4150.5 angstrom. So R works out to 0.9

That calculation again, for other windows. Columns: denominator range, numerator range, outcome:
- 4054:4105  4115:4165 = 0.94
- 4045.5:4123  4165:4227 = 0.87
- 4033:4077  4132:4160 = 0.94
